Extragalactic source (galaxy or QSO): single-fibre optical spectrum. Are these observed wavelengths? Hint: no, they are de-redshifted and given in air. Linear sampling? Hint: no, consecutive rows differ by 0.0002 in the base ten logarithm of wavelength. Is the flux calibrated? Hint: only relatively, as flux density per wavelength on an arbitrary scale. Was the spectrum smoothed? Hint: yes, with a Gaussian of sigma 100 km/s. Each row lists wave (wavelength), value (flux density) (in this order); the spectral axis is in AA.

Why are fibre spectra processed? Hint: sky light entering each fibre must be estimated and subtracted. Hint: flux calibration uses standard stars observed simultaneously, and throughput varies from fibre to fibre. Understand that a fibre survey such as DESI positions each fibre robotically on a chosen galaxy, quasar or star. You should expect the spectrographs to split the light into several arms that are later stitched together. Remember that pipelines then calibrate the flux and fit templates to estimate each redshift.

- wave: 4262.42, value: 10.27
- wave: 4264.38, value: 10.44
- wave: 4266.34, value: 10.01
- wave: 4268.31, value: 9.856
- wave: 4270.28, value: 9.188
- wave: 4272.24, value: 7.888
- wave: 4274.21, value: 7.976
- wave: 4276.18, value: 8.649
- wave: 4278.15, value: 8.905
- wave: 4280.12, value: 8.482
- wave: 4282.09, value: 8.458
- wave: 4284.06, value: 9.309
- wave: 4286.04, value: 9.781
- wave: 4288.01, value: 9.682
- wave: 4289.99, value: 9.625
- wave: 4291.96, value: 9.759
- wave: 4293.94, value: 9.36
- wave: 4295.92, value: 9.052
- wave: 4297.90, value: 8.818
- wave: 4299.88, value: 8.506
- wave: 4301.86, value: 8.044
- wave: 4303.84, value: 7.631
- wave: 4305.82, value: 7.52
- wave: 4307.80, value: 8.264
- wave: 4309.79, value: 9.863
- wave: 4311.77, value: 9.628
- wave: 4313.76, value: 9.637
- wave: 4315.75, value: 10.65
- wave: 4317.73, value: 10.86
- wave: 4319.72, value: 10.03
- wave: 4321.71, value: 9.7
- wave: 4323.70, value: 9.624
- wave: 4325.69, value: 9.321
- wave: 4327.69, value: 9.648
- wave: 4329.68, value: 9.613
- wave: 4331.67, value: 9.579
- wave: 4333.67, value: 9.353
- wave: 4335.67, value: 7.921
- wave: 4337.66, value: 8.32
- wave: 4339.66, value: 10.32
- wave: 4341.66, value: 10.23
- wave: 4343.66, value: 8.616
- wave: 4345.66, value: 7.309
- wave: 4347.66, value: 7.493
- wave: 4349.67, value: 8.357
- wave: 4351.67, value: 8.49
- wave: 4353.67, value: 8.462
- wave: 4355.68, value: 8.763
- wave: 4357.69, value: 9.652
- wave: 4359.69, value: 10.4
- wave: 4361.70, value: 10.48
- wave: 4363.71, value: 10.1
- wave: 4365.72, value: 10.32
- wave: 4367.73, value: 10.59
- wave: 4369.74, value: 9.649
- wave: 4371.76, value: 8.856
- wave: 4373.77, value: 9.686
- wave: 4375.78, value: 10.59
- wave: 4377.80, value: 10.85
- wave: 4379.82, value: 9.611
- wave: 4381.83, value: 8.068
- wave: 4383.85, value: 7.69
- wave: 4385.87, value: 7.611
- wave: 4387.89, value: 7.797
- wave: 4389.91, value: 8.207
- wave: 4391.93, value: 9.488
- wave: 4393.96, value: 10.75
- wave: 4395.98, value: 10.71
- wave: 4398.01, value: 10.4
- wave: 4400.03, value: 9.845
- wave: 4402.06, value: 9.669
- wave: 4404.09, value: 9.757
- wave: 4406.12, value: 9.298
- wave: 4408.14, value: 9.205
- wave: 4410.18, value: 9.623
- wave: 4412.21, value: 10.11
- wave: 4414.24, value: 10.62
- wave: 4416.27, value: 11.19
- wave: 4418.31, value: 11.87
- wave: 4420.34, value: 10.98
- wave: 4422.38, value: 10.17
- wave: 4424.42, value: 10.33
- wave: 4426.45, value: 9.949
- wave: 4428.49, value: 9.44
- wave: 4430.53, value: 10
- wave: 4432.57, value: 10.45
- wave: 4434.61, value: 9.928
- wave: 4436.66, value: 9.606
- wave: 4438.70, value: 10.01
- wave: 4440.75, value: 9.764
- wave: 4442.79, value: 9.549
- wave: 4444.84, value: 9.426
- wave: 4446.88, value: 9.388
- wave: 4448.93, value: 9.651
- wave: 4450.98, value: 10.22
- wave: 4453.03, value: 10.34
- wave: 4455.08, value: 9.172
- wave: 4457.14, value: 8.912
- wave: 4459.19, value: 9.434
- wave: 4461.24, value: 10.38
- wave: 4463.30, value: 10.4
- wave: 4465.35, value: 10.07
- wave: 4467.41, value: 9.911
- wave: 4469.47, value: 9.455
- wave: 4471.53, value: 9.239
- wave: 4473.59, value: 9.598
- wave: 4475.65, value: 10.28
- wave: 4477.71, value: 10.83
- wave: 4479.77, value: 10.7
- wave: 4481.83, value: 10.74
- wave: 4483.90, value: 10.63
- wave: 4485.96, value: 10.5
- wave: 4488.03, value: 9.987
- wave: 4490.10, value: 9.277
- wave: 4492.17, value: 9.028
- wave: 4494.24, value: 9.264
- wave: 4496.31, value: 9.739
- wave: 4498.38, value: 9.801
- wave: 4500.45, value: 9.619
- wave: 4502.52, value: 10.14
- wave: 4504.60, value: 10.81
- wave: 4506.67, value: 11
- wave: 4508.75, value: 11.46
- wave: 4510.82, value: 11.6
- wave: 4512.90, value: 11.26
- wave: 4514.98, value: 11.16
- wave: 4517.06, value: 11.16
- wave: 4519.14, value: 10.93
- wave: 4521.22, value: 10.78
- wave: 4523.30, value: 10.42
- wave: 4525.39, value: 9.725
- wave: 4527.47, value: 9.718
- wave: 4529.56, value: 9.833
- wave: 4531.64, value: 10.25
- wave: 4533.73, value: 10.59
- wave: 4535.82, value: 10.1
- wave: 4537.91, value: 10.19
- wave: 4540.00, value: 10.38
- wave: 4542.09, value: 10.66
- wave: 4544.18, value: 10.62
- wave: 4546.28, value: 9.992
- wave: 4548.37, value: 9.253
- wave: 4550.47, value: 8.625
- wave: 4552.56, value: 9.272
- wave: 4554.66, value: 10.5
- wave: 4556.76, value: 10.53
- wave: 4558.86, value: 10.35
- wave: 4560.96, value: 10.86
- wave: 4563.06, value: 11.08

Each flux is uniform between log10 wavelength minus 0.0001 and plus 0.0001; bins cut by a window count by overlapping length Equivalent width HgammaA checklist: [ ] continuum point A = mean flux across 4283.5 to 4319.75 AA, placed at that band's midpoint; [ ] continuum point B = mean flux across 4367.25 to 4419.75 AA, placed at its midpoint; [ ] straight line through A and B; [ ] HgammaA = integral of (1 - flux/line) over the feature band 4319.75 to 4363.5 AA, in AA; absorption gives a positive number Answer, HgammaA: 1.3 AA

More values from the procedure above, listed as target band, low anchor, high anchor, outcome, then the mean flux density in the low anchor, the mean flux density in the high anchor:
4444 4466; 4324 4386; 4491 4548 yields 0.4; 9.25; 10.4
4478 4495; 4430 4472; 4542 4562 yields -0.3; 9.78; 10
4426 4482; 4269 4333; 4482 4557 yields 0.3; 9.16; 10.2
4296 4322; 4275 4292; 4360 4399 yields 0.3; 9.14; 9.56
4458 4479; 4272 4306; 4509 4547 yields 0.3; 8.79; 10.5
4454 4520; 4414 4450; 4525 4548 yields -0.4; 10.1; 10.2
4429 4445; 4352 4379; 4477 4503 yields 0.1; 9.84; 10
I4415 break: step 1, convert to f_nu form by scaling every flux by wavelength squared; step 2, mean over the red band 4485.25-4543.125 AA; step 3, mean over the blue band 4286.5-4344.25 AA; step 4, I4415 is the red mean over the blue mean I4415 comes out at 1.22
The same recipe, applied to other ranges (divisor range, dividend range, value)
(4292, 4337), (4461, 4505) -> 1.17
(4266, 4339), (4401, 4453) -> 1.16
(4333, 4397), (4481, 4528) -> 1.20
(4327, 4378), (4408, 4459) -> 1.11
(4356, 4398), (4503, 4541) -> 1.19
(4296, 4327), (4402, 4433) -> 1.16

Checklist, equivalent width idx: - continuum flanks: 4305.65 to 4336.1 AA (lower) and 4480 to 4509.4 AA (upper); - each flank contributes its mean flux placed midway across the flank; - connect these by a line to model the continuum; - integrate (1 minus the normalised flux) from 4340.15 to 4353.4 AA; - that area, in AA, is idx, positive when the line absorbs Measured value 1.6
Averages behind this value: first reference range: 9.53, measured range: 8.49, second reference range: 10.1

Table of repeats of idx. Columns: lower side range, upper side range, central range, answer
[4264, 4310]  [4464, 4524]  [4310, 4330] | -1.60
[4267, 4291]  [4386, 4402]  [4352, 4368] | -0.70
